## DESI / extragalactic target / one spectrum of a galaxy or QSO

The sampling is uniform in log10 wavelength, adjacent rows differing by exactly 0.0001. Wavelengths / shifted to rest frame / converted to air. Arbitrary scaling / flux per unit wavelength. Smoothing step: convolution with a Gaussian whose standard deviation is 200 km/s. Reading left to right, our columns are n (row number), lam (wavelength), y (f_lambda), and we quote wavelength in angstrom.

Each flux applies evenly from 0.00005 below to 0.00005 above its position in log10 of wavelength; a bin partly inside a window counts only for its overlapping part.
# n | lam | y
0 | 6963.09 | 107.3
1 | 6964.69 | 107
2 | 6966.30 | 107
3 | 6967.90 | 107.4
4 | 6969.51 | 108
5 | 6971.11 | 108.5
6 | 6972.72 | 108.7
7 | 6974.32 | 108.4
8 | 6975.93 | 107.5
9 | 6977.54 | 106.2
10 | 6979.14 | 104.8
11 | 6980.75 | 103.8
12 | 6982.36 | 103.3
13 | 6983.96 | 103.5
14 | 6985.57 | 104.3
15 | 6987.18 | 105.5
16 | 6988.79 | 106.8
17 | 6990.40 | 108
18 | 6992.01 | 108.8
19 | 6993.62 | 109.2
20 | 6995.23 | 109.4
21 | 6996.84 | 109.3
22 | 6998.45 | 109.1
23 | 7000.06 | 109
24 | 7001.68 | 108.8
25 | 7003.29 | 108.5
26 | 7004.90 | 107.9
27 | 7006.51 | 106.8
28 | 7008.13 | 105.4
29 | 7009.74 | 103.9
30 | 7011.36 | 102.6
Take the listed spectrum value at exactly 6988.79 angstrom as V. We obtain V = 106.8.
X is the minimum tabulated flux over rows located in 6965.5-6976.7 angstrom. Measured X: 107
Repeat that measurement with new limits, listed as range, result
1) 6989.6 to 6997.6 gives 108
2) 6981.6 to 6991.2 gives 103.3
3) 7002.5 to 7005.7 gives 107.9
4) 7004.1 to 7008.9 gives 105.4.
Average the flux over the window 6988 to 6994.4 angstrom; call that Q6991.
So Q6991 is 108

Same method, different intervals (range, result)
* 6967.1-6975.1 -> 108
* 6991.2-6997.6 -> 109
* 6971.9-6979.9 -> 107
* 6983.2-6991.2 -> 106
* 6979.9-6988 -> 104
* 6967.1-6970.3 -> 108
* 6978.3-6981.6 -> 104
